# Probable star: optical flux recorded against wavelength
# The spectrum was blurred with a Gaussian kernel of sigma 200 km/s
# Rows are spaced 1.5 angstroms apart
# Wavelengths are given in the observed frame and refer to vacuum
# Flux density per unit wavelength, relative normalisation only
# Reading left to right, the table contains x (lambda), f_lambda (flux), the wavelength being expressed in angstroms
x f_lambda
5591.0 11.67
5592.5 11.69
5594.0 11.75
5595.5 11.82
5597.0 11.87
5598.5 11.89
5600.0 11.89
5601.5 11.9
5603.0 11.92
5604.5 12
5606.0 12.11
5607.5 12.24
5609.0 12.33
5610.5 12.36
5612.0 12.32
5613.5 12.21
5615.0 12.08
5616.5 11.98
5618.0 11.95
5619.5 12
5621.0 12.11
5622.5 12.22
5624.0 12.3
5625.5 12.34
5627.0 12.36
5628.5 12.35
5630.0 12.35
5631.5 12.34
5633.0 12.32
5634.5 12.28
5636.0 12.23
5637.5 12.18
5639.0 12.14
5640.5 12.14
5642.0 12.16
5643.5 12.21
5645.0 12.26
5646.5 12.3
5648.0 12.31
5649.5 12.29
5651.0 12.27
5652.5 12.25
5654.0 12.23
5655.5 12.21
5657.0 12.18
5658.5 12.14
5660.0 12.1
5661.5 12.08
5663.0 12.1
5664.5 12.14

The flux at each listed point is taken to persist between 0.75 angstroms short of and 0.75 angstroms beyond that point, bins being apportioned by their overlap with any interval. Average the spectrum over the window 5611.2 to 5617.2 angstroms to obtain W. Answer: 12.2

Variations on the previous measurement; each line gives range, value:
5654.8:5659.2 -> 12.2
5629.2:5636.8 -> 12.3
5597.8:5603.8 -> 11.9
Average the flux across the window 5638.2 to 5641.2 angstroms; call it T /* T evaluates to 12.1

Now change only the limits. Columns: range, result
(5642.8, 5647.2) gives 12.3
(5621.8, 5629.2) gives 12.3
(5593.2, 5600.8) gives 11.8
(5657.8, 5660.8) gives 12.1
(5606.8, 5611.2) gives 12.3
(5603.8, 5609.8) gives 12.2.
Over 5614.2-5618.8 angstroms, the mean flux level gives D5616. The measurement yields 12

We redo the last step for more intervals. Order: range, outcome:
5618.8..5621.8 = 12.1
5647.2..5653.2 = 12.3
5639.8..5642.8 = 12.2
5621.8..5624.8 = 12.3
